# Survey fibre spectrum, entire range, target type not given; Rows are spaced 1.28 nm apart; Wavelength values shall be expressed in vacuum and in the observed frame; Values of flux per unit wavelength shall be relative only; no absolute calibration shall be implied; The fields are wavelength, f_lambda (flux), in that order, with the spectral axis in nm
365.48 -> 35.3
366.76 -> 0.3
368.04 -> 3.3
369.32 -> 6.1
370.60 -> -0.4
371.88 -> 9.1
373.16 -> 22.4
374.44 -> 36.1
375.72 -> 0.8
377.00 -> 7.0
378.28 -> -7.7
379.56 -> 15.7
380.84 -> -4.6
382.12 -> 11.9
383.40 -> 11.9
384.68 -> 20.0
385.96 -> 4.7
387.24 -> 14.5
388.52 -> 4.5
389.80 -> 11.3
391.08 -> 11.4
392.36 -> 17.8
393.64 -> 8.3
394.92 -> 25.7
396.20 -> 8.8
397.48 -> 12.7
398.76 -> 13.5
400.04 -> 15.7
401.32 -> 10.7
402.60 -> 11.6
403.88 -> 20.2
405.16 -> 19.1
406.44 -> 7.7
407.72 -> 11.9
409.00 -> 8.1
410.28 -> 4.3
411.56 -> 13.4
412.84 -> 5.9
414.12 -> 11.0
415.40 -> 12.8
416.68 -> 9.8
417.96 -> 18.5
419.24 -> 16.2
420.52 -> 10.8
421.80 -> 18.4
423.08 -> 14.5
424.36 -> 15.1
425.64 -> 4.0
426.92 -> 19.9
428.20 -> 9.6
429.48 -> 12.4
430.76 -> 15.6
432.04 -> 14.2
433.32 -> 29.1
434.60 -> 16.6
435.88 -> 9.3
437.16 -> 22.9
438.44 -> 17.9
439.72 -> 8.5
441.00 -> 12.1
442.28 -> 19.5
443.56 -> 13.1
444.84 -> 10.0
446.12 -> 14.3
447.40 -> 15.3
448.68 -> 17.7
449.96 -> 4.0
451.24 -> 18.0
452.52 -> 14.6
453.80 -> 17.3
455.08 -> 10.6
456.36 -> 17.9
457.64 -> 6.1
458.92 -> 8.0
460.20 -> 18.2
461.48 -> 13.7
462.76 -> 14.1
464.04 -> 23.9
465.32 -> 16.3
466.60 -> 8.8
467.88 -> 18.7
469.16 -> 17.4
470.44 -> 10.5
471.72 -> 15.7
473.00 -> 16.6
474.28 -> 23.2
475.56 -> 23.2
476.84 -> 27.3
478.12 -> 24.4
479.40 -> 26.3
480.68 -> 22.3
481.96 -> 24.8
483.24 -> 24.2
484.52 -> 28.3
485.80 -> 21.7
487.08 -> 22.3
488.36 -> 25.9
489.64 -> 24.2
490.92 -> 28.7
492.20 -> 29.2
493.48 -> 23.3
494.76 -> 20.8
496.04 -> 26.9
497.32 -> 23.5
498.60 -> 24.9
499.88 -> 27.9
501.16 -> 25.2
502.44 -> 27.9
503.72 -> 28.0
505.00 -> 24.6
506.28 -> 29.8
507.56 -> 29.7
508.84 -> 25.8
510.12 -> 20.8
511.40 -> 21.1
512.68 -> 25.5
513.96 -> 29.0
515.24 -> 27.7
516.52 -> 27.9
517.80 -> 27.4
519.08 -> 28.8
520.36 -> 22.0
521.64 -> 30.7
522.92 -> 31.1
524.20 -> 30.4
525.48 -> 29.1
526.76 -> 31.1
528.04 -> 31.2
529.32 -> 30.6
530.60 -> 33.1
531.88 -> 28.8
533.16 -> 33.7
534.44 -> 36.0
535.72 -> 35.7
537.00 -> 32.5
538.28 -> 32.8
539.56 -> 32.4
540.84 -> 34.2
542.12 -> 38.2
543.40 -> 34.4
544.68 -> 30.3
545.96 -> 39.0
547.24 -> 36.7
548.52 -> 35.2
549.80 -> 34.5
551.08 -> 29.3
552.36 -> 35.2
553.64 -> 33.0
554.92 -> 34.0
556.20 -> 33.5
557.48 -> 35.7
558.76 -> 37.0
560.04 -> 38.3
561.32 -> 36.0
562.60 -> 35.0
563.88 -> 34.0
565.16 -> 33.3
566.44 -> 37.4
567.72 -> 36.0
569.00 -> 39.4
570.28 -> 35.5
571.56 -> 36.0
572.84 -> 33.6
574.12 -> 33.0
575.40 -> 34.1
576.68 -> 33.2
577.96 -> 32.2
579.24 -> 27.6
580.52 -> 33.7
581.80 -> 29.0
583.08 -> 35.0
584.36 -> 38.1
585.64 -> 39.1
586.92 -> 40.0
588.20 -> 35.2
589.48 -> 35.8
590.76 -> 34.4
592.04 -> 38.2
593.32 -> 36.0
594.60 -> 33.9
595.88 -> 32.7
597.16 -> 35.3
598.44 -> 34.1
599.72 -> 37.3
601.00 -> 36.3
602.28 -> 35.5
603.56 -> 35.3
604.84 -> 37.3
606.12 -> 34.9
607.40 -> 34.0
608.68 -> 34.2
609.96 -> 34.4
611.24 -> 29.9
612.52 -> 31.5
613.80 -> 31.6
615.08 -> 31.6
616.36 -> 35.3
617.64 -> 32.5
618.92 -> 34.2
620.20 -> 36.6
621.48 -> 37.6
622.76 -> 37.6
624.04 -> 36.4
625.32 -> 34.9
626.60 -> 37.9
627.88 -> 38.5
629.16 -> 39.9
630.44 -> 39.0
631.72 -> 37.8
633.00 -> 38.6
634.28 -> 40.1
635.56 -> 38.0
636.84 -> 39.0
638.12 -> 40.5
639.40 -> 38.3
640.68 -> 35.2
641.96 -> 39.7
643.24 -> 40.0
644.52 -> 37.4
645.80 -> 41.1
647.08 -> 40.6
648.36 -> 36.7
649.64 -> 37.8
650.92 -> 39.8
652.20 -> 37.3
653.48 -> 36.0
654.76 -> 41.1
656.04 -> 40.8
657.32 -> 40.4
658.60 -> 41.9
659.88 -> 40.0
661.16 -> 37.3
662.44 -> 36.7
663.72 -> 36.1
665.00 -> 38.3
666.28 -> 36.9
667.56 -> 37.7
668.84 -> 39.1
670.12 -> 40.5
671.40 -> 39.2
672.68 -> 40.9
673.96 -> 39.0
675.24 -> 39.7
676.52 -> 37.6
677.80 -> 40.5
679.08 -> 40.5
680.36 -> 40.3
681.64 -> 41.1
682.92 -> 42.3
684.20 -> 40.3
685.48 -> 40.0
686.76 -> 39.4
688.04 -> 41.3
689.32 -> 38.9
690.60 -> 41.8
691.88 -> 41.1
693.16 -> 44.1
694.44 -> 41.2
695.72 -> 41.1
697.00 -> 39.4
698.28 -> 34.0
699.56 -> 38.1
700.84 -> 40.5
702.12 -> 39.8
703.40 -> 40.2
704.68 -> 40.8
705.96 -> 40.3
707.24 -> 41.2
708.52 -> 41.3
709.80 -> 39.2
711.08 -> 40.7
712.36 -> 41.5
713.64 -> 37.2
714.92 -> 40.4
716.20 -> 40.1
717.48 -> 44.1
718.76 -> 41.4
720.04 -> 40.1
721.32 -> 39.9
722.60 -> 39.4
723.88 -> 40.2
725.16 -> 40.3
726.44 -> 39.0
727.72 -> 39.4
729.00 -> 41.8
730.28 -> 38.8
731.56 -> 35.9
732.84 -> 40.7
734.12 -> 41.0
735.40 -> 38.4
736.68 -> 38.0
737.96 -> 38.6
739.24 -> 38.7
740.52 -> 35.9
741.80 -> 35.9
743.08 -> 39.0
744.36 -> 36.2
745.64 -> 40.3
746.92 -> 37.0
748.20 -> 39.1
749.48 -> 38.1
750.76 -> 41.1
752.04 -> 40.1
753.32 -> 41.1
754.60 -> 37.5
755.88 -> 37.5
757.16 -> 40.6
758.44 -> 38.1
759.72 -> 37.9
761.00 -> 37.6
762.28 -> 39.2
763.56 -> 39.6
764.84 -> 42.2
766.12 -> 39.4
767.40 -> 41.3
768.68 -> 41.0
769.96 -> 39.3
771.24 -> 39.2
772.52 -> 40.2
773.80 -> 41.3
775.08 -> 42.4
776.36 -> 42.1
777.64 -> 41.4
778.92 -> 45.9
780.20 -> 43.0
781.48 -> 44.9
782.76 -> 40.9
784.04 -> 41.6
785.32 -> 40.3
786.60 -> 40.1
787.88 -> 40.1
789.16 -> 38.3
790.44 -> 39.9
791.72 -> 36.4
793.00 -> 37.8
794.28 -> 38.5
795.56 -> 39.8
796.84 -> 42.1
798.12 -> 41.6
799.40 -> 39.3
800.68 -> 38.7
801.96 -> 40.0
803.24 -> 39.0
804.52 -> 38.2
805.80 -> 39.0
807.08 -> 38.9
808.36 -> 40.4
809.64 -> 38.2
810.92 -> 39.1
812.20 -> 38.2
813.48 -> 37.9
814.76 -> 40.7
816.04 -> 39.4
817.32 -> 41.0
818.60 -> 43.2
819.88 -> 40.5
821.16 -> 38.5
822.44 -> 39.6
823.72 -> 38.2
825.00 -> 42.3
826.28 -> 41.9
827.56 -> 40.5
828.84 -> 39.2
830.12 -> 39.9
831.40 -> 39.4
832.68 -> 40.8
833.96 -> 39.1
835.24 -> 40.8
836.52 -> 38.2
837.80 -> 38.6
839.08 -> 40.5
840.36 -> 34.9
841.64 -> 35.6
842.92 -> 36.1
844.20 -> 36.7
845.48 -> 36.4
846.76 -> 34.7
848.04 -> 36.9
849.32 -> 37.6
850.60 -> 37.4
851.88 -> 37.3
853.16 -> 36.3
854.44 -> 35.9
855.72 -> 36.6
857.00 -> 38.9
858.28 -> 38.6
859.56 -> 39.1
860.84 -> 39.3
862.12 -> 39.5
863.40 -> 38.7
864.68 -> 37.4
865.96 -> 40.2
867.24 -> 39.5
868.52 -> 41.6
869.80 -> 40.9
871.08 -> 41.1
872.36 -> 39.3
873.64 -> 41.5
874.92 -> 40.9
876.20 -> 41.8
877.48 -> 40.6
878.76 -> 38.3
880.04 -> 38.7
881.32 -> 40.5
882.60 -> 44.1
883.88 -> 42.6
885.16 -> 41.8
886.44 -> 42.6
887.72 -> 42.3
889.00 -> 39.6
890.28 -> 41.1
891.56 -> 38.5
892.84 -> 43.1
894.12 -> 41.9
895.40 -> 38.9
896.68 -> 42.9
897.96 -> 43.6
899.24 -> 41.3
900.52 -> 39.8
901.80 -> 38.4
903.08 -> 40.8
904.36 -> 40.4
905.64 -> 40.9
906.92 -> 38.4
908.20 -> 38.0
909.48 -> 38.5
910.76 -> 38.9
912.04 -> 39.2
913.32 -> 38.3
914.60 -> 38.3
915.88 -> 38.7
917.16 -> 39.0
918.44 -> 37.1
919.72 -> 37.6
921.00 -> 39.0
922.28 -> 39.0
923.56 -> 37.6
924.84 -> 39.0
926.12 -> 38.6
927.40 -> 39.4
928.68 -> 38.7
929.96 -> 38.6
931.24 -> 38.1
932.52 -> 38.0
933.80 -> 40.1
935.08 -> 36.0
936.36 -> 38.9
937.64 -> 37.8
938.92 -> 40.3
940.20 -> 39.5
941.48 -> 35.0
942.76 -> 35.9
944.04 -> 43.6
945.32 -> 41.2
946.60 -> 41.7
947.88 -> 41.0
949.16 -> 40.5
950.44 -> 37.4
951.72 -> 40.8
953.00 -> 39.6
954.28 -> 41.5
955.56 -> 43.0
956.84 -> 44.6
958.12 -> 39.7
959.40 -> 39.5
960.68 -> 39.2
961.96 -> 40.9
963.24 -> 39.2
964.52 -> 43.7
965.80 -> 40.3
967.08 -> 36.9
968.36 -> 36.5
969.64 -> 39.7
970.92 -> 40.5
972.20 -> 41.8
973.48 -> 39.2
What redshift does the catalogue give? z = 0.19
